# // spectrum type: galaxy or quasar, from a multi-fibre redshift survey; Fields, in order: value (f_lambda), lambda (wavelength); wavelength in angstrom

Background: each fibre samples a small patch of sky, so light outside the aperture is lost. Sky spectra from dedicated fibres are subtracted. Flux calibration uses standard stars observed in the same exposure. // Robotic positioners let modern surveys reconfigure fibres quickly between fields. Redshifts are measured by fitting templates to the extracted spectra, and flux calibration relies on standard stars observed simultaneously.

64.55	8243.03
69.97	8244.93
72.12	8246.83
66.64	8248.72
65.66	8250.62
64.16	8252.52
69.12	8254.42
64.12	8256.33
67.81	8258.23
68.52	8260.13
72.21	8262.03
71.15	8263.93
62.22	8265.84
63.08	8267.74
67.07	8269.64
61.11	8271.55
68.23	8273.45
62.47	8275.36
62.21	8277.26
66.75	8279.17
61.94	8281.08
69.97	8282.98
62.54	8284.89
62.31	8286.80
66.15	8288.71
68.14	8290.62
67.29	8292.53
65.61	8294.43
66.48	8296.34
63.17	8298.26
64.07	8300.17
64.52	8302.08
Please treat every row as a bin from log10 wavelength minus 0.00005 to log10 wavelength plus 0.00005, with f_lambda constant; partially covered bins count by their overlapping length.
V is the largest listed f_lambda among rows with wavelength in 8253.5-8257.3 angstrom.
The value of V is 69.12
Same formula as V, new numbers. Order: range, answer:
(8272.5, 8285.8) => 69.97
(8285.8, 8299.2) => 68.14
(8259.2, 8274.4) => 72.21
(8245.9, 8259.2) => 72.12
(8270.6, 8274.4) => 68.23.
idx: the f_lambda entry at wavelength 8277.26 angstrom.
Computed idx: 62.21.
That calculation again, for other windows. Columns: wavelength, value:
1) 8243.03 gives 64.55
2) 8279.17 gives 66.75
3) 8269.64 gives 67.07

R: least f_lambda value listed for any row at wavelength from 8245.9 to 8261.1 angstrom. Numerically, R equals 64.12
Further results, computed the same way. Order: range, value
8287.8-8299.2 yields 63.17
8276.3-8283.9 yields 61.94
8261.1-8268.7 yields 62.22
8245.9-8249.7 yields 66.64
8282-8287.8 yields 62.31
